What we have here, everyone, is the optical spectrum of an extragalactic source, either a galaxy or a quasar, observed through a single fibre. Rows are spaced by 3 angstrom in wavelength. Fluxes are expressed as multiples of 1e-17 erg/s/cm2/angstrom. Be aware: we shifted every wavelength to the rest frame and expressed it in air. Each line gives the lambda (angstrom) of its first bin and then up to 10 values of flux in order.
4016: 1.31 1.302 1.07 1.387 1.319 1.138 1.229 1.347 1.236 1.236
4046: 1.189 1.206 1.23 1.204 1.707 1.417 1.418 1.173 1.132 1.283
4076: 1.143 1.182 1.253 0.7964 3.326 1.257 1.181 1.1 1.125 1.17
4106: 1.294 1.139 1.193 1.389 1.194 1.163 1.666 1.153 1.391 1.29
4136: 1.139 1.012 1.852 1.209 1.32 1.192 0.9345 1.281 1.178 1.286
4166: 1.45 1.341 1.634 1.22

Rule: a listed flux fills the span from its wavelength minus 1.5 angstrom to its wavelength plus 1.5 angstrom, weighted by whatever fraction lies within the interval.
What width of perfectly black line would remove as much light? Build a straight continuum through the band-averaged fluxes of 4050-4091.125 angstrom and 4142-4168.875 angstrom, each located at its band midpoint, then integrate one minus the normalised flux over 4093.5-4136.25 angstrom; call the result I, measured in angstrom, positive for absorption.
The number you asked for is 2.8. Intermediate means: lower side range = 1.4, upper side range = 1.27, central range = 1.24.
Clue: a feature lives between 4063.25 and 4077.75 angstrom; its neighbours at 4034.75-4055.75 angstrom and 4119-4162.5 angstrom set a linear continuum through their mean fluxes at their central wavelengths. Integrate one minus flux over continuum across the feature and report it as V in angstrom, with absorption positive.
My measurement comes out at 0.3 angstrom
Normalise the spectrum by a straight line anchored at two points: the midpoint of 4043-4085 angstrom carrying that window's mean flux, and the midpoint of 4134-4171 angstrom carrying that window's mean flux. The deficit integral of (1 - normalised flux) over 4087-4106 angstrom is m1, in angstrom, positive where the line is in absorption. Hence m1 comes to -3.0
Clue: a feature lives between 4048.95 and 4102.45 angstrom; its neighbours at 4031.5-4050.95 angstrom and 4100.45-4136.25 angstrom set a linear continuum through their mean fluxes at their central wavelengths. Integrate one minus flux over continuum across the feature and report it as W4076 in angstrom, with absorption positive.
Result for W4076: -4.0 angstrom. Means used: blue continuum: 1.23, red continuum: 1.27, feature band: 1.34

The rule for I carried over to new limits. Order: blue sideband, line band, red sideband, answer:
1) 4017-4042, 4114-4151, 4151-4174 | -0.74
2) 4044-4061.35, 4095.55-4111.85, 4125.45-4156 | 1.40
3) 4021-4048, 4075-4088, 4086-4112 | 0.25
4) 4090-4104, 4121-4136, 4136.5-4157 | -1.39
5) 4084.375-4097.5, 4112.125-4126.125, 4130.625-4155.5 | 0.85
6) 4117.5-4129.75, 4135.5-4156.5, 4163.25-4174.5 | 1.94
